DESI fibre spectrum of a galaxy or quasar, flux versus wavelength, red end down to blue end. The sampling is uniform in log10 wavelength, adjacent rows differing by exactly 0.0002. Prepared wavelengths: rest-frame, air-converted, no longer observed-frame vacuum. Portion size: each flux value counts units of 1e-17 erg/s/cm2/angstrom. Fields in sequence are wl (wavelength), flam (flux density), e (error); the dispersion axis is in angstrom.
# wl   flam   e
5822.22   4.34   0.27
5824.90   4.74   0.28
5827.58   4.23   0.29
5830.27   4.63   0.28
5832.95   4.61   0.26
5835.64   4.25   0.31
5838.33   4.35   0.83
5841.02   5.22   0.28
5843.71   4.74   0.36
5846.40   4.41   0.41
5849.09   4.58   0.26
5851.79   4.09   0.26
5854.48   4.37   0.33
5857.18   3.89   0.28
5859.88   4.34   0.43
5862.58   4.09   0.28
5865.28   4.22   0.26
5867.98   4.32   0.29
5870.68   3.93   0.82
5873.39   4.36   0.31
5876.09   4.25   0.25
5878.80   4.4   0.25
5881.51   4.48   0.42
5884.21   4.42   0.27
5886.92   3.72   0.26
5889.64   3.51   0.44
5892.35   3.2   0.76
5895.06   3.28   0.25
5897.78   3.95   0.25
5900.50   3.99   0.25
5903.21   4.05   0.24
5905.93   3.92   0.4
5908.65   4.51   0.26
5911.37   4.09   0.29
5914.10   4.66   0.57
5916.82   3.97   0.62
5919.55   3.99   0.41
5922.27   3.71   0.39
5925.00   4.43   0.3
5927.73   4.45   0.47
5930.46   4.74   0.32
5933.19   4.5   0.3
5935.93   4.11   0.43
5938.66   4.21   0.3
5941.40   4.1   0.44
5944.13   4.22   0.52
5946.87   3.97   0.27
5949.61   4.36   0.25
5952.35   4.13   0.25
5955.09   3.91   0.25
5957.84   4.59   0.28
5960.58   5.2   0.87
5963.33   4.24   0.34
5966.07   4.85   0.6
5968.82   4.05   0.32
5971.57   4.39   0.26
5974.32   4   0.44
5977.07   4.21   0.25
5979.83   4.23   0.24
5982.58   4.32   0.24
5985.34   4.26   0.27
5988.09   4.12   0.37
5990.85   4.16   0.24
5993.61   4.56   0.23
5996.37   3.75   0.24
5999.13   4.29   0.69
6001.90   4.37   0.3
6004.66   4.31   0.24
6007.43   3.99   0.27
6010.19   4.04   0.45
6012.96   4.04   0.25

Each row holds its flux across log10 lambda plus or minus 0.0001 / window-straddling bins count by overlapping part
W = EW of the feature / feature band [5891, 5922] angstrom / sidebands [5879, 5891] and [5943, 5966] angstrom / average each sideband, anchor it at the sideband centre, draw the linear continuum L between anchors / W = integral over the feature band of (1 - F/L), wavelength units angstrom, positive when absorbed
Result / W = 1.5 angstrom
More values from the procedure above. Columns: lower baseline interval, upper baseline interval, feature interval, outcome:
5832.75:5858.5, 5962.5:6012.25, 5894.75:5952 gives 2.1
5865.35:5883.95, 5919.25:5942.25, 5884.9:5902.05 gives 2.6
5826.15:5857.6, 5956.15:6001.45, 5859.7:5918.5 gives 4.6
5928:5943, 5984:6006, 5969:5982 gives 0.2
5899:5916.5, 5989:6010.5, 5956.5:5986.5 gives -1.5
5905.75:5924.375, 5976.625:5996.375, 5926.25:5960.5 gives -1.1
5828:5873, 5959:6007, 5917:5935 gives 0.2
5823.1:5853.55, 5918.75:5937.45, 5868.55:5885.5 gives 0.4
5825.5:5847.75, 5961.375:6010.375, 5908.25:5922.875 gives 0.8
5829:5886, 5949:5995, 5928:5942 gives 0.0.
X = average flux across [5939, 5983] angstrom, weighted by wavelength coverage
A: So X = 4.3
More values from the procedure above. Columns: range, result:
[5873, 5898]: 3.94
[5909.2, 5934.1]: 4.29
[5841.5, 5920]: 4.14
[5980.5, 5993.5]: 4.25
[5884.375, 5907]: 3.74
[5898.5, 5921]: 4.14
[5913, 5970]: 4.3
